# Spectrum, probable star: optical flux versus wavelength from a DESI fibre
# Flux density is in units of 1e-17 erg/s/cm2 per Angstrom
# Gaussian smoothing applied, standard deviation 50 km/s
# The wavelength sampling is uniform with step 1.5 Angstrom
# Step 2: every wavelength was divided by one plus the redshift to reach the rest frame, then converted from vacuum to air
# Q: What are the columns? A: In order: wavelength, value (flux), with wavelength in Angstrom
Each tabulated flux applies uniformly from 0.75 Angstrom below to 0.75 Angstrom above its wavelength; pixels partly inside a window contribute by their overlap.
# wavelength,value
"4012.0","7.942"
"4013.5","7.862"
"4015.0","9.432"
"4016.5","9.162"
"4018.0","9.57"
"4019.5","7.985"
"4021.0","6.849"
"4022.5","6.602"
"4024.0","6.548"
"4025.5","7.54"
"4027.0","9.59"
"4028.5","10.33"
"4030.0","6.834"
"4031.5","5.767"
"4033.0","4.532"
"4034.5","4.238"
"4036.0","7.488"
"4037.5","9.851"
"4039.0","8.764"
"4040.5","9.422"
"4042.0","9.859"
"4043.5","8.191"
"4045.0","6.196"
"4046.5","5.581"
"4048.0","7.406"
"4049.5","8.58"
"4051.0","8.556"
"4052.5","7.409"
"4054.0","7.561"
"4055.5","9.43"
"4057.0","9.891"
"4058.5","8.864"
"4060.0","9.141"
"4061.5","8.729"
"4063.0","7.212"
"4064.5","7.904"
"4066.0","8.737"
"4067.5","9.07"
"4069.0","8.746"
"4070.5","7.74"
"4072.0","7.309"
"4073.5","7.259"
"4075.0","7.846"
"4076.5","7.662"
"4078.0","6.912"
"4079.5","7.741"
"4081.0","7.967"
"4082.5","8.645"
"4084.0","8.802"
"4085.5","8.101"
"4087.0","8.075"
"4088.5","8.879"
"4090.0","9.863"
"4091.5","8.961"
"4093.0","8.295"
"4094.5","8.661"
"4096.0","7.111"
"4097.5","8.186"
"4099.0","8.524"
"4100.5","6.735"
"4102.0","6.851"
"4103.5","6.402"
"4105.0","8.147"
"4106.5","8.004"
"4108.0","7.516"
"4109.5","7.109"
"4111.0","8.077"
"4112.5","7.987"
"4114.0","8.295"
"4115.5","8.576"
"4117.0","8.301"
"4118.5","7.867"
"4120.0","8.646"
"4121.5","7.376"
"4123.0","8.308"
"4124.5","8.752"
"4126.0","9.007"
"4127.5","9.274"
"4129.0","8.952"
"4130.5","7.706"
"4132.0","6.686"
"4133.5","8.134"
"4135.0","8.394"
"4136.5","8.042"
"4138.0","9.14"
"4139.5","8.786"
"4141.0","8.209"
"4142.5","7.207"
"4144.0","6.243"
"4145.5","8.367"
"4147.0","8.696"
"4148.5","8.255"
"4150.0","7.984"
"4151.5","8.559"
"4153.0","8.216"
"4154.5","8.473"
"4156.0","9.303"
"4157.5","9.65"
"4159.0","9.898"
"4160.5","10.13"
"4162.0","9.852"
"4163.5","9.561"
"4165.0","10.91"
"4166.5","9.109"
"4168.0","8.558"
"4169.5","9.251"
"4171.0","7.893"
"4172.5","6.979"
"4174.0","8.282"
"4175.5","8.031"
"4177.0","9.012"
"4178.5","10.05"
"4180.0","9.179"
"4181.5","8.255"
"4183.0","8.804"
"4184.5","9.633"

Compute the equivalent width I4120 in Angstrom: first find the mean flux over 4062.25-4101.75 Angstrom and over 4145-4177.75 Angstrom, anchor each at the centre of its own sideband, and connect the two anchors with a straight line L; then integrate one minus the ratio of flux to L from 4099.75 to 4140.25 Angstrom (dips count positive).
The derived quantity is 2.1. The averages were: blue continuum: 8.1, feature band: 8.04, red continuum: 8.87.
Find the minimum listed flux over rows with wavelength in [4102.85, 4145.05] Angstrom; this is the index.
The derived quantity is 6.243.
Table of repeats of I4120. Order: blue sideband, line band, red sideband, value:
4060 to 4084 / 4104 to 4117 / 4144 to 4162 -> 0.68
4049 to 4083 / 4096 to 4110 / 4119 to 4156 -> 1.27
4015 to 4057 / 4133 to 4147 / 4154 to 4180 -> 1.21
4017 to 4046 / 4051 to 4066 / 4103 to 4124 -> -1.38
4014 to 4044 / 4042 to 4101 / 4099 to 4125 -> -1.99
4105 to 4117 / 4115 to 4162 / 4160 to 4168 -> 2.40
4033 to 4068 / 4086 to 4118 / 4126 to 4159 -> 0.82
